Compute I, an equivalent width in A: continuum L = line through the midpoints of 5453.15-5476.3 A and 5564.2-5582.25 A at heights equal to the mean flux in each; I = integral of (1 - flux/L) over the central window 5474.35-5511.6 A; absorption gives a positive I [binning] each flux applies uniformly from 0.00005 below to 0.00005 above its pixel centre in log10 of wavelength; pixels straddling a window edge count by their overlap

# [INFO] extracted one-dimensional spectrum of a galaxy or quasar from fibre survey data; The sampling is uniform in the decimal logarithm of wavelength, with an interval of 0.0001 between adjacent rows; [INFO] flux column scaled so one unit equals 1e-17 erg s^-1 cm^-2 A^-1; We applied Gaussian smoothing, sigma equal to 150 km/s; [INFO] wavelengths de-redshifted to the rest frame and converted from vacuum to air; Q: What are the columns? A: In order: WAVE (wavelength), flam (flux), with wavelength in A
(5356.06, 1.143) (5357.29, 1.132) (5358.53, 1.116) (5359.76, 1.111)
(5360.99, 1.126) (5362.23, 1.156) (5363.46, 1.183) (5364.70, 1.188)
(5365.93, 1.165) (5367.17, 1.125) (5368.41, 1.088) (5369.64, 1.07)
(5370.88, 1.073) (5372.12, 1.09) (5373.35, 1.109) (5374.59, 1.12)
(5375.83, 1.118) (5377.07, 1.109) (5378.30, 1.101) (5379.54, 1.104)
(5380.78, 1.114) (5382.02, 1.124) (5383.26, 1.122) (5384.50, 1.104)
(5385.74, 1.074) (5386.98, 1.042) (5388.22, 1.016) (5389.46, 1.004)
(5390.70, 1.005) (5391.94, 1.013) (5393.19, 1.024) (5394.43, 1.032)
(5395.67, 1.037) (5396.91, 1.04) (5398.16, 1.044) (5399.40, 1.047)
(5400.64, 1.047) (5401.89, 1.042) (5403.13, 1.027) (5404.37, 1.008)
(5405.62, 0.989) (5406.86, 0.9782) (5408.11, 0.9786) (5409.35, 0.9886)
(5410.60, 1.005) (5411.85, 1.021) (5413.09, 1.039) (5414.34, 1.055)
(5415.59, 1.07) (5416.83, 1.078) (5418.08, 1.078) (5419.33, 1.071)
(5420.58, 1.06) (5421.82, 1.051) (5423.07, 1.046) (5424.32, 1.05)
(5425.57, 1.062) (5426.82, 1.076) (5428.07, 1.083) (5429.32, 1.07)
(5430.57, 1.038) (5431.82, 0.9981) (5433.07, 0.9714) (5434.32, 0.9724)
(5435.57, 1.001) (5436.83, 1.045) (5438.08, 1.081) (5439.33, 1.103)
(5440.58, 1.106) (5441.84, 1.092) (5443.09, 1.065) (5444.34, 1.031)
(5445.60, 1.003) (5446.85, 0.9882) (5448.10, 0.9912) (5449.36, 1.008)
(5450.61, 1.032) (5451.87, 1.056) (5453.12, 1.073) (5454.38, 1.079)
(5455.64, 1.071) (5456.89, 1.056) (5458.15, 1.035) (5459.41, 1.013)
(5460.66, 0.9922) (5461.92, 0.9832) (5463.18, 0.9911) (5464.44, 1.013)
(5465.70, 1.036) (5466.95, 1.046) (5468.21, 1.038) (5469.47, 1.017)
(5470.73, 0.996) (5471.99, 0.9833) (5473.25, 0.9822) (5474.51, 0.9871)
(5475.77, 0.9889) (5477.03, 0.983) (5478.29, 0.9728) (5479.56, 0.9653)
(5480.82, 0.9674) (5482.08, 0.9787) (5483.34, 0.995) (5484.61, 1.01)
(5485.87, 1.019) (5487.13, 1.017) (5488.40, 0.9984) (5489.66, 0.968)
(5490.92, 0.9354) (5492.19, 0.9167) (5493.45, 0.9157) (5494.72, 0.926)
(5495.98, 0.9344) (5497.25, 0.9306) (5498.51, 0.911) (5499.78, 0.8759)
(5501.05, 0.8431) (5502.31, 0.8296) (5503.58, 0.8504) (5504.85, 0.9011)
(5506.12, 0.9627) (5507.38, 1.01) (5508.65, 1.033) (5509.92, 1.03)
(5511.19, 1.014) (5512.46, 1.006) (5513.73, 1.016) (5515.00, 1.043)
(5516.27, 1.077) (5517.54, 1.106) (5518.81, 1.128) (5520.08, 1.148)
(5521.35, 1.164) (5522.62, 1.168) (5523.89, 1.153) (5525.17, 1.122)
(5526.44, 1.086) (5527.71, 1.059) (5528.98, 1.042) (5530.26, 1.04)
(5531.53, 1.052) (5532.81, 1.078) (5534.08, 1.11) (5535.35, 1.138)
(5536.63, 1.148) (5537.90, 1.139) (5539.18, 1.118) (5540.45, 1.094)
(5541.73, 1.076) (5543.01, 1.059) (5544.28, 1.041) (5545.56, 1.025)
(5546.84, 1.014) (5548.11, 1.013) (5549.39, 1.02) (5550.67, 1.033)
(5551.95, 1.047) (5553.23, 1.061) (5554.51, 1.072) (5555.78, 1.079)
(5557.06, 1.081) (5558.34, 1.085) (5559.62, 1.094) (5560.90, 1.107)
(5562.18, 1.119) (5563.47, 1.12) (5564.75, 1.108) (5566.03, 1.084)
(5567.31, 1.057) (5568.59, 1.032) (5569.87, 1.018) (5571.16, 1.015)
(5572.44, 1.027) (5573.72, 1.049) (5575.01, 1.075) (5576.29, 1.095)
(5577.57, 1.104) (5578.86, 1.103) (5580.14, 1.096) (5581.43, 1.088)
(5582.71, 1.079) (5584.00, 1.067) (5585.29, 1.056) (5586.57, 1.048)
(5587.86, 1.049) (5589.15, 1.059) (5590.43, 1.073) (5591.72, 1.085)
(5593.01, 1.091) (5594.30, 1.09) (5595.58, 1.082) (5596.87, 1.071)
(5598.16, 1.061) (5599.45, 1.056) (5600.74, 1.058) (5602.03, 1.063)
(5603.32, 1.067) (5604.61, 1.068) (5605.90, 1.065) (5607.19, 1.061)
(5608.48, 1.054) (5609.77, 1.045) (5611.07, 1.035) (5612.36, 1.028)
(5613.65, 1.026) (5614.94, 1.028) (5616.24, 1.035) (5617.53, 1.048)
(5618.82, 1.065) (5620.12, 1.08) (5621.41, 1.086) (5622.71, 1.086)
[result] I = 2.8 A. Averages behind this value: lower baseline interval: 1.02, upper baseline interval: 1.07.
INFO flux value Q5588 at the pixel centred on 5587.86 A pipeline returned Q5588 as 1.049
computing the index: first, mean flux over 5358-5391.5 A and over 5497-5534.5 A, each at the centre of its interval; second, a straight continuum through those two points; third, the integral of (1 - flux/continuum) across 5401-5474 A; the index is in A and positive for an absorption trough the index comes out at 2.42 A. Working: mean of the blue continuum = 1.1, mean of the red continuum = 1.03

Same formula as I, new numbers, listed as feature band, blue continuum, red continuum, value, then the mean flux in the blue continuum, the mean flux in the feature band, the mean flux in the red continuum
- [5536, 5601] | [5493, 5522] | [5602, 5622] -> -2.9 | 0.986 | 1.07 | 1.05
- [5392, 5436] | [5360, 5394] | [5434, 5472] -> 1.3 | 1.09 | 1.03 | 1.03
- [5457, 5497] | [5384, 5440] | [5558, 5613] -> 2.3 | 1.04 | 0.987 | 1.07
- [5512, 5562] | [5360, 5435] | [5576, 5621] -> -0.8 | 1.06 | 1.08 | 1.06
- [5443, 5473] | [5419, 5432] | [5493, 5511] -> -0.7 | 1.06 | 1.02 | 0.927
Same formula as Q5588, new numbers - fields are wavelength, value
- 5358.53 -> 1.116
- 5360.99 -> 1.126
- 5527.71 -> 1.059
